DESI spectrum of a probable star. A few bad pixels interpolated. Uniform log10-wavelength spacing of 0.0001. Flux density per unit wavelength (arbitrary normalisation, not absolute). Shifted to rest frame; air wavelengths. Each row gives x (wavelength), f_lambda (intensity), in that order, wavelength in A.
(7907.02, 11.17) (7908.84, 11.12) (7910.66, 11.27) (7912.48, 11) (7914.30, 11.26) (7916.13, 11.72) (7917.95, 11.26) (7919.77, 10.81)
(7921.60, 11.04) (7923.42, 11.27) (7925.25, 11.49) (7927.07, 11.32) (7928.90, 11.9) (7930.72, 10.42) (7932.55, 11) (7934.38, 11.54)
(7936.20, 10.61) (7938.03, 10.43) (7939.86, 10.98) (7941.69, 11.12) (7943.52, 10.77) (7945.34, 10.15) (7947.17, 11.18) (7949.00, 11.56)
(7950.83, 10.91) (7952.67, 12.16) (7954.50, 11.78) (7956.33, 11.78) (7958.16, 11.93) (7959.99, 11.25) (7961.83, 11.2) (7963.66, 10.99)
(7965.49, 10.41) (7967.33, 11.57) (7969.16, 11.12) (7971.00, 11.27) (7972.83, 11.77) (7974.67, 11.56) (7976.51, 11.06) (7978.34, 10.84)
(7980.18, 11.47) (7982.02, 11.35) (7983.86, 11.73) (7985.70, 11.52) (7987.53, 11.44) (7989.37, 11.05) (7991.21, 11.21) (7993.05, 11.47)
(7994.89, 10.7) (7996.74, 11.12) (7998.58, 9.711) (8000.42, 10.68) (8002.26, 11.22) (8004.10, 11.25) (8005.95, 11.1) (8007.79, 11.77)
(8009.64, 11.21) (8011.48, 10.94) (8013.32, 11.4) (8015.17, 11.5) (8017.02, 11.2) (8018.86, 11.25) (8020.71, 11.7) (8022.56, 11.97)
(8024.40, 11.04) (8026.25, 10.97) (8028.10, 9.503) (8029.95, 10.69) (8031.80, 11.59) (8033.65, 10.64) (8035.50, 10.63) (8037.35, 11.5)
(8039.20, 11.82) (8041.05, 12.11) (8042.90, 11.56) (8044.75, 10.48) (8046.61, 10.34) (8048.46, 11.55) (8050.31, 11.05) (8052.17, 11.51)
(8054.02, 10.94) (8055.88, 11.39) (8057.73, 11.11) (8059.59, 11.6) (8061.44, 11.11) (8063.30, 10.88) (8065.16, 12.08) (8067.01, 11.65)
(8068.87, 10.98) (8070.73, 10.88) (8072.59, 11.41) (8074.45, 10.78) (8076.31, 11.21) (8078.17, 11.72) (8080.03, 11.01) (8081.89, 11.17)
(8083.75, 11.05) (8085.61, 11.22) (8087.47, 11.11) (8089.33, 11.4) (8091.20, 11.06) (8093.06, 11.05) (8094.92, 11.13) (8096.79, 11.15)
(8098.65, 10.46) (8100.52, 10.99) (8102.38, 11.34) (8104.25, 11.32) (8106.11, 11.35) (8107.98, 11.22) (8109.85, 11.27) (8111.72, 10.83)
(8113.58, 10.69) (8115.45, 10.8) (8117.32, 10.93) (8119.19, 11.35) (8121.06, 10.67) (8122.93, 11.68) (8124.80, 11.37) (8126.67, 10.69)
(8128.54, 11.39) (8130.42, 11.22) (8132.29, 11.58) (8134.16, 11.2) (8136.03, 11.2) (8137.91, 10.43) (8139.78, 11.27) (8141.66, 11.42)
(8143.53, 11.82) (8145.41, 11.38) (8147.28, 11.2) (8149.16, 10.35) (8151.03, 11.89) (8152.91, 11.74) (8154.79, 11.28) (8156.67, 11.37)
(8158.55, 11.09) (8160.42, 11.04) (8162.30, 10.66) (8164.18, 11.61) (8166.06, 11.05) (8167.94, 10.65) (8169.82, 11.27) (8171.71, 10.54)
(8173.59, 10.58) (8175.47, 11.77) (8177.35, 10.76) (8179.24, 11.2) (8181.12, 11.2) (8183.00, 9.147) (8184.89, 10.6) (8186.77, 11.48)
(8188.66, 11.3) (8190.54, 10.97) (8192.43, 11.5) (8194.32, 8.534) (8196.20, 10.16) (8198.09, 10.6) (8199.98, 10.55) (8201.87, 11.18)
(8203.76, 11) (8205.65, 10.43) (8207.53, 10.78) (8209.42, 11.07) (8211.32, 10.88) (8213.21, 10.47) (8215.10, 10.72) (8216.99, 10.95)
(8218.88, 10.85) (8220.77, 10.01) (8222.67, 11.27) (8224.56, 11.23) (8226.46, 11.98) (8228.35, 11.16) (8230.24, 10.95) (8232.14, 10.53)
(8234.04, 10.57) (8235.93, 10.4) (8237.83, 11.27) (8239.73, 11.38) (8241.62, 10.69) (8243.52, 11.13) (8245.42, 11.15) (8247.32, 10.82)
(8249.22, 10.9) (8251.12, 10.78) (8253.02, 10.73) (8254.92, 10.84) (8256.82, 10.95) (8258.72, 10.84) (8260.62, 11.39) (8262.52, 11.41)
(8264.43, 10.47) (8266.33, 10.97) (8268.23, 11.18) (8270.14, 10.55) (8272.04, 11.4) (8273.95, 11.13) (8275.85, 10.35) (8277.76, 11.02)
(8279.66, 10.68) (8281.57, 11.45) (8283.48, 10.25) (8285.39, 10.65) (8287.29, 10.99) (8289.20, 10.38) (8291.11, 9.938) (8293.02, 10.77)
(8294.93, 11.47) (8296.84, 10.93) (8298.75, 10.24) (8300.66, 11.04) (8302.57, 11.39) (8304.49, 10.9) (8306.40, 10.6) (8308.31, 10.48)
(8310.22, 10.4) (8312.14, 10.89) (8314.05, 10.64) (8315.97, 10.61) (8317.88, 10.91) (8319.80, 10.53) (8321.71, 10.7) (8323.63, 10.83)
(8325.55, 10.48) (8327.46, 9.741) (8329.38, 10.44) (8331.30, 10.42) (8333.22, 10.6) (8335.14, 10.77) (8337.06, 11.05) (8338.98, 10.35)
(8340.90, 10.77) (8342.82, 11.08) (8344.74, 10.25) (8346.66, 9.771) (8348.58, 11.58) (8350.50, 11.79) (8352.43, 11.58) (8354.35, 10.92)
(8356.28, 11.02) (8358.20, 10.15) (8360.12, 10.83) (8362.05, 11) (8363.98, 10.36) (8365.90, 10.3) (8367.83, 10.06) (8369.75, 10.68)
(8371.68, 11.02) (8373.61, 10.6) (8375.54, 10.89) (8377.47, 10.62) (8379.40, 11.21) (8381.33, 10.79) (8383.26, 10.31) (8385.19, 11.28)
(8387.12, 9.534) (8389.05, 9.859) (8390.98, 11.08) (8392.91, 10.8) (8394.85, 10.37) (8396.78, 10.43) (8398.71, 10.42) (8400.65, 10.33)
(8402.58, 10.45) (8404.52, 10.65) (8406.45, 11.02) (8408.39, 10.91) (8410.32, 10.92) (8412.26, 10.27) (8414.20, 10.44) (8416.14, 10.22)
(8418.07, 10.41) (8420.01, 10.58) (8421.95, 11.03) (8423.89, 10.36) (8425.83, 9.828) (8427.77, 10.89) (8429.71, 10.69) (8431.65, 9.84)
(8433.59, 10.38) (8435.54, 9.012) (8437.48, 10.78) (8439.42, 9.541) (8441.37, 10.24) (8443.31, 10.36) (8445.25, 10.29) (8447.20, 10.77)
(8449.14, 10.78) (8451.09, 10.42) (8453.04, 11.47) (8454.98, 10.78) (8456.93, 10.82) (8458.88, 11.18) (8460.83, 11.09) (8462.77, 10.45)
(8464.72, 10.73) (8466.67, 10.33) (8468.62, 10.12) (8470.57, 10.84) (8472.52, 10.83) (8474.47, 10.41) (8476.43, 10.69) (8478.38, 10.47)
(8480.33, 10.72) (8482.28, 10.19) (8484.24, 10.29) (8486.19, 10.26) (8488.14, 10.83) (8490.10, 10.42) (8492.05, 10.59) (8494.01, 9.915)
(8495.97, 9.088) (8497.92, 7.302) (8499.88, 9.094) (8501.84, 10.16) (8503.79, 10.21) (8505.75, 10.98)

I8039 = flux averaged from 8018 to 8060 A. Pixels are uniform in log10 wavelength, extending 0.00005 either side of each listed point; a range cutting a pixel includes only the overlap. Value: 11.2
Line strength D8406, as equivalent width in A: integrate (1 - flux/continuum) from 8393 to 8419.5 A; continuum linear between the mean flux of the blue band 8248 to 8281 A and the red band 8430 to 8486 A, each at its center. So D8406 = 0.2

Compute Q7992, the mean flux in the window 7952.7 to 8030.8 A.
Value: 11.2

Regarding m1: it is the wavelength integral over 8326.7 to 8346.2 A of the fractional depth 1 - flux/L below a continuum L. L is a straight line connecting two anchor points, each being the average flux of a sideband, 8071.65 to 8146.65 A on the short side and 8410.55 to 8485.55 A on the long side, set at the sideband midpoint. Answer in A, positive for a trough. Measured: 0.3 A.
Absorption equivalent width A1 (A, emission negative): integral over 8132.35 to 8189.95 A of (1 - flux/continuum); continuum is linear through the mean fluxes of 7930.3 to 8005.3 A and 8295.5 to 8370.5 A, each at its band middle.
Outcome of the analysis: -0.9 A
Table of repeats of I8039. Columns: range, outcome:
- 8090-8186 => 11.1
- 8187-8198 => 10.6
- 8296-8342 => 10.7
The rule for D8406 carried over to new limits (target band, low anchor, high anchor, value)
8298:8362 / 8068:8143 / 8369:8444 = -0.5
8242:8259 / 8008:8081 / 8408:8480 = -0.1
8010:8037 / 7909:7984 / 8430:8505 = 0.0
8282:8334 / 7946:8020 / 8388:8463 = 0.3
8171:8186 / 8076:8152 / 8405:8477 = 0.4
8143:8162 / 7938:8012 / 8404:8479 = -0.6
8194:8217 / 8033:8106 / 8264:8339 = 0.7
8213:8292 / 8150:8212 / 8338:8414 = -0.4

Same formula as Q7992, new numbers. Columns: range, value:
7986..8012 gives 11.1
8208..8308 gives 10.9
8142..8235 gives 10.9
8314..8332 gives 10.5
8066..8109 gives 11.2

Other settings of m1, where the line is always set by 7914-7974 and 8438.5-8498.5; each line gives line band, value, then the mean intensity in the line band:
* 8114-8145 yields -0.7 A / 11.2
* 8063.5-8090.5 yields -0.6 A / 11.2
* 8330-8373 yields -0.6 A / 10.7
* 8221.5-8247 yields -0.6 A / 11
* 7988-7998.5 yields 0.1 A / 11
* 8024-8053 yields 0.0 A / 11.1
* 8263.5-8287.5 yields -0.3 A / 10.9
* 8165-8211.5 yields 0.3 A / 10.8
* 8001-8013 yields -0.1 A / 11.2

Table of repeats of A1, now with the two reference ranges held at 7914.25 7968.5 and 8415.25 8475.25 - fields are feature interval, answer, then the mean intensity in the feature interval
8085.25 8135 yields -0.8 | 11.1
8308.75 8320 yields 0.0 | 10.7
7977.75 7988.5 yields -0.3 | 11.4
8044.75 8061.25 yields -0.2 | 11.1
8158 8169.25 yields -0.1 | 11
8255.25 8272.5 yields -0.4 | 11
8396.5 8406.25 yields 0.1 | 10.5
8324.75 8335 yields 0.3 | 10.4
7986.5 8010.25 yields 0.1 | 11.1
